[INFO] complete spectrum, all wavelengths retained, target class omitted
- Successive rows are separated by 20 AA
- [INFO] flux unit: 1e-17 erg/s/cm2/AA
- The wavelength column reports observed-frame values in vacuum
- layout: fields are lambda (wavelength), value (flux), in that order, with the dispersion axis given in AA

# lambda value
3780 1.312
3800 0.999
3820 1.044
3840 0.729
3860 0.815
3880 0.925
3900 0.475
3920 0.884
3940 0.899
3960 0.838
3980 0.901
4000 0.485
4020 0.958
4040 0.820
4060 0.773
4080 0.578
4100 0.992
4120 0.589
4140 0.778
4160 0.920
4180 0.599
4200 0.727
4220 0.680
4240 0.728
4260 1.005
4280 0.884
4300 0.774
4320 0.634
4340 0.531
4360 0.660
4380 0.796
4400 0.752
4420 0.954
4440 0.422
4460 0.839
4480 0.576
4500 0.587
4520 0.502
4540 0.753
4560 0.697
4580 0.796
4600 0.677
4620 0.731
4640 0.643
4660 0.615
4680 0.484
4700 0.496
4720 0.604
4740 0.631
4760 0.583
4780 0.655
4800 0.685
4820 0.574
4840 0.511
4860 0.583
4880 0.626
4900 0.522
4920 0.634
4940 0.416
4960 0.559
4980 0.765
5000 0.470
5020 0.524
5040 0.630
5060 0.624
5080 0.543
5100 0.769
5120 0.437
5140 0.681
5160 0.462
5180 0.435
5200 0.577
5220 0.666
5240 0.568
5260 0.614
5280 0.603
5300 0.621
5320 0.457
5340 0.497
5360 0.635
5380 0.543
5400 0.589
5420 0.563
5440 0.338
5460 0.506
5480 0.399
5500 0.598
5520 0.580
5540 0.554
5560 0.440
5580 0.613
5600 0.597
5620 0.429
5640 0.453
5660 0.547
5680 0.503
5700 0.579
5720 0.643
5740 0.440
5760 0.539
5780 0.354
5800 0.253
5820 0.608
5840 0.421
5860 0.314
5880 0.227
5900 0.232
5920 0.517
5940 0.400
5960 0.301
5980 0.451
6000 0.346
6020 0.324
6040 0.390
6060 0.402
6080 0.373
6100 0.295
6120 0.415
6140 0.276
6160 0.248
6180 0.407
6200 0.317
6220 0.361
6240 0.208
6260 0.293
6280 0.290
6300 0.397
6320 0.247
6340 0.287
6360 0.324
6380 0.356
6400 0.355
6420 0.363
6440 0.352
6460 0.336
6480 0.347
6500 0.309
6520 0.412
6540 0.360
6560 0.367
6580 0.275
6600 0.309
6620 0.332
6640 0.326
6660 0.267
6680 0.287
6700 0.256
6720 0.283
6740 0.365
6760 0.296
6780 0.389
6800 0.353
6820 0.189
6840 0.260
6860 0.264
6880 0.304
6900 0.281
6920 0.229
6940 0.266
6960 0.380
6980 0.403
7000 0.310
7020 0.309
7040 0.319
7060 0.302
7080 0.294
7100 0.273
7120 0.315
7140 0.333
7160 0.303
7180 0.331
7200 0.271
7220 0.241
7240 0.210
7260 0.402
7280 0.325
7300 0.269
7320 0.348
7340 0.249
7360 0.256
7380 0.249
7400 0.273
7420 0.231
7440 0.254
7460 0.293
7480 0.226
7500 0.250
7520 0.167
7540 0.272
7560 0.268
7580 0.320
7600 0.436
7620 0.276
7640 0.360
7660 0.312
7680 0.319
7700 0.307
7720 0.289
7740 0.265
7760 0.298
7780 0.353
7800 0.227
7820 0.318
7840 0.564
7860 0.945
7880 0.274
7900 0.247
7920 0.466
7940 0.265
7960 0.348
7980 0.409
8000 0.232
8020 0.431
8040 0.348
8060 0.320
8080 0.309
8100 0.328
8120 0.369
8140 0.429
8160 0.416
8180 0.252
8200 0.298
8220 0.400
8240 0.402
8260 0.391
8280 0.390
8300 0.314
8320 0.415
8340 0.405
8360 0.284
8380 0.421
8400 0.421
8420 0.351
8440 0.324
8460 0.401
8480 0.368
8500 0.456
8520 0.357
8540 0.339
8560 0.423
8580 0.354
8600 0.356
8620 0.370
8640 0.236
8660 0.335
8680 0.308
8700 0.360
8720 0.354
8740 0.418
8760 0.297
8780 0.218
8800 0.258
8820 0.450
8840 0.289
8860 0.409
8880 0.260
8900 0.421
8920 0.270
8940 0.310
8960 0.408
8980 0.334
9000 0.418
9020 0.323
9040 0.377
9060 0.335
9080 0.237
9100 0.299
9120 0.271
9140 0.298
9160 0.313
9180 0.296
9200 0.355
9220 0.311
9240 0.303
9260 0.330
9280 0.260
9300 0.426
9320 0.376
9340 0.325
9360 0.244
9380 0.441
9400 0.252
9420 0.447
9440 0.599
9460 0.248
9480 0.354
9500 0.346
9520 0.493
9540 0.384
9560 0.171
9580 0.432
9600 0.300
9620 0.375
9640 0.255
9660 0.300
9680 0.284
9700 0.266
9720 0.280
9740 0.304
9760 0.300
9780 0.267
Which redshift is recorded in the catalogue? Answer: 1.11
